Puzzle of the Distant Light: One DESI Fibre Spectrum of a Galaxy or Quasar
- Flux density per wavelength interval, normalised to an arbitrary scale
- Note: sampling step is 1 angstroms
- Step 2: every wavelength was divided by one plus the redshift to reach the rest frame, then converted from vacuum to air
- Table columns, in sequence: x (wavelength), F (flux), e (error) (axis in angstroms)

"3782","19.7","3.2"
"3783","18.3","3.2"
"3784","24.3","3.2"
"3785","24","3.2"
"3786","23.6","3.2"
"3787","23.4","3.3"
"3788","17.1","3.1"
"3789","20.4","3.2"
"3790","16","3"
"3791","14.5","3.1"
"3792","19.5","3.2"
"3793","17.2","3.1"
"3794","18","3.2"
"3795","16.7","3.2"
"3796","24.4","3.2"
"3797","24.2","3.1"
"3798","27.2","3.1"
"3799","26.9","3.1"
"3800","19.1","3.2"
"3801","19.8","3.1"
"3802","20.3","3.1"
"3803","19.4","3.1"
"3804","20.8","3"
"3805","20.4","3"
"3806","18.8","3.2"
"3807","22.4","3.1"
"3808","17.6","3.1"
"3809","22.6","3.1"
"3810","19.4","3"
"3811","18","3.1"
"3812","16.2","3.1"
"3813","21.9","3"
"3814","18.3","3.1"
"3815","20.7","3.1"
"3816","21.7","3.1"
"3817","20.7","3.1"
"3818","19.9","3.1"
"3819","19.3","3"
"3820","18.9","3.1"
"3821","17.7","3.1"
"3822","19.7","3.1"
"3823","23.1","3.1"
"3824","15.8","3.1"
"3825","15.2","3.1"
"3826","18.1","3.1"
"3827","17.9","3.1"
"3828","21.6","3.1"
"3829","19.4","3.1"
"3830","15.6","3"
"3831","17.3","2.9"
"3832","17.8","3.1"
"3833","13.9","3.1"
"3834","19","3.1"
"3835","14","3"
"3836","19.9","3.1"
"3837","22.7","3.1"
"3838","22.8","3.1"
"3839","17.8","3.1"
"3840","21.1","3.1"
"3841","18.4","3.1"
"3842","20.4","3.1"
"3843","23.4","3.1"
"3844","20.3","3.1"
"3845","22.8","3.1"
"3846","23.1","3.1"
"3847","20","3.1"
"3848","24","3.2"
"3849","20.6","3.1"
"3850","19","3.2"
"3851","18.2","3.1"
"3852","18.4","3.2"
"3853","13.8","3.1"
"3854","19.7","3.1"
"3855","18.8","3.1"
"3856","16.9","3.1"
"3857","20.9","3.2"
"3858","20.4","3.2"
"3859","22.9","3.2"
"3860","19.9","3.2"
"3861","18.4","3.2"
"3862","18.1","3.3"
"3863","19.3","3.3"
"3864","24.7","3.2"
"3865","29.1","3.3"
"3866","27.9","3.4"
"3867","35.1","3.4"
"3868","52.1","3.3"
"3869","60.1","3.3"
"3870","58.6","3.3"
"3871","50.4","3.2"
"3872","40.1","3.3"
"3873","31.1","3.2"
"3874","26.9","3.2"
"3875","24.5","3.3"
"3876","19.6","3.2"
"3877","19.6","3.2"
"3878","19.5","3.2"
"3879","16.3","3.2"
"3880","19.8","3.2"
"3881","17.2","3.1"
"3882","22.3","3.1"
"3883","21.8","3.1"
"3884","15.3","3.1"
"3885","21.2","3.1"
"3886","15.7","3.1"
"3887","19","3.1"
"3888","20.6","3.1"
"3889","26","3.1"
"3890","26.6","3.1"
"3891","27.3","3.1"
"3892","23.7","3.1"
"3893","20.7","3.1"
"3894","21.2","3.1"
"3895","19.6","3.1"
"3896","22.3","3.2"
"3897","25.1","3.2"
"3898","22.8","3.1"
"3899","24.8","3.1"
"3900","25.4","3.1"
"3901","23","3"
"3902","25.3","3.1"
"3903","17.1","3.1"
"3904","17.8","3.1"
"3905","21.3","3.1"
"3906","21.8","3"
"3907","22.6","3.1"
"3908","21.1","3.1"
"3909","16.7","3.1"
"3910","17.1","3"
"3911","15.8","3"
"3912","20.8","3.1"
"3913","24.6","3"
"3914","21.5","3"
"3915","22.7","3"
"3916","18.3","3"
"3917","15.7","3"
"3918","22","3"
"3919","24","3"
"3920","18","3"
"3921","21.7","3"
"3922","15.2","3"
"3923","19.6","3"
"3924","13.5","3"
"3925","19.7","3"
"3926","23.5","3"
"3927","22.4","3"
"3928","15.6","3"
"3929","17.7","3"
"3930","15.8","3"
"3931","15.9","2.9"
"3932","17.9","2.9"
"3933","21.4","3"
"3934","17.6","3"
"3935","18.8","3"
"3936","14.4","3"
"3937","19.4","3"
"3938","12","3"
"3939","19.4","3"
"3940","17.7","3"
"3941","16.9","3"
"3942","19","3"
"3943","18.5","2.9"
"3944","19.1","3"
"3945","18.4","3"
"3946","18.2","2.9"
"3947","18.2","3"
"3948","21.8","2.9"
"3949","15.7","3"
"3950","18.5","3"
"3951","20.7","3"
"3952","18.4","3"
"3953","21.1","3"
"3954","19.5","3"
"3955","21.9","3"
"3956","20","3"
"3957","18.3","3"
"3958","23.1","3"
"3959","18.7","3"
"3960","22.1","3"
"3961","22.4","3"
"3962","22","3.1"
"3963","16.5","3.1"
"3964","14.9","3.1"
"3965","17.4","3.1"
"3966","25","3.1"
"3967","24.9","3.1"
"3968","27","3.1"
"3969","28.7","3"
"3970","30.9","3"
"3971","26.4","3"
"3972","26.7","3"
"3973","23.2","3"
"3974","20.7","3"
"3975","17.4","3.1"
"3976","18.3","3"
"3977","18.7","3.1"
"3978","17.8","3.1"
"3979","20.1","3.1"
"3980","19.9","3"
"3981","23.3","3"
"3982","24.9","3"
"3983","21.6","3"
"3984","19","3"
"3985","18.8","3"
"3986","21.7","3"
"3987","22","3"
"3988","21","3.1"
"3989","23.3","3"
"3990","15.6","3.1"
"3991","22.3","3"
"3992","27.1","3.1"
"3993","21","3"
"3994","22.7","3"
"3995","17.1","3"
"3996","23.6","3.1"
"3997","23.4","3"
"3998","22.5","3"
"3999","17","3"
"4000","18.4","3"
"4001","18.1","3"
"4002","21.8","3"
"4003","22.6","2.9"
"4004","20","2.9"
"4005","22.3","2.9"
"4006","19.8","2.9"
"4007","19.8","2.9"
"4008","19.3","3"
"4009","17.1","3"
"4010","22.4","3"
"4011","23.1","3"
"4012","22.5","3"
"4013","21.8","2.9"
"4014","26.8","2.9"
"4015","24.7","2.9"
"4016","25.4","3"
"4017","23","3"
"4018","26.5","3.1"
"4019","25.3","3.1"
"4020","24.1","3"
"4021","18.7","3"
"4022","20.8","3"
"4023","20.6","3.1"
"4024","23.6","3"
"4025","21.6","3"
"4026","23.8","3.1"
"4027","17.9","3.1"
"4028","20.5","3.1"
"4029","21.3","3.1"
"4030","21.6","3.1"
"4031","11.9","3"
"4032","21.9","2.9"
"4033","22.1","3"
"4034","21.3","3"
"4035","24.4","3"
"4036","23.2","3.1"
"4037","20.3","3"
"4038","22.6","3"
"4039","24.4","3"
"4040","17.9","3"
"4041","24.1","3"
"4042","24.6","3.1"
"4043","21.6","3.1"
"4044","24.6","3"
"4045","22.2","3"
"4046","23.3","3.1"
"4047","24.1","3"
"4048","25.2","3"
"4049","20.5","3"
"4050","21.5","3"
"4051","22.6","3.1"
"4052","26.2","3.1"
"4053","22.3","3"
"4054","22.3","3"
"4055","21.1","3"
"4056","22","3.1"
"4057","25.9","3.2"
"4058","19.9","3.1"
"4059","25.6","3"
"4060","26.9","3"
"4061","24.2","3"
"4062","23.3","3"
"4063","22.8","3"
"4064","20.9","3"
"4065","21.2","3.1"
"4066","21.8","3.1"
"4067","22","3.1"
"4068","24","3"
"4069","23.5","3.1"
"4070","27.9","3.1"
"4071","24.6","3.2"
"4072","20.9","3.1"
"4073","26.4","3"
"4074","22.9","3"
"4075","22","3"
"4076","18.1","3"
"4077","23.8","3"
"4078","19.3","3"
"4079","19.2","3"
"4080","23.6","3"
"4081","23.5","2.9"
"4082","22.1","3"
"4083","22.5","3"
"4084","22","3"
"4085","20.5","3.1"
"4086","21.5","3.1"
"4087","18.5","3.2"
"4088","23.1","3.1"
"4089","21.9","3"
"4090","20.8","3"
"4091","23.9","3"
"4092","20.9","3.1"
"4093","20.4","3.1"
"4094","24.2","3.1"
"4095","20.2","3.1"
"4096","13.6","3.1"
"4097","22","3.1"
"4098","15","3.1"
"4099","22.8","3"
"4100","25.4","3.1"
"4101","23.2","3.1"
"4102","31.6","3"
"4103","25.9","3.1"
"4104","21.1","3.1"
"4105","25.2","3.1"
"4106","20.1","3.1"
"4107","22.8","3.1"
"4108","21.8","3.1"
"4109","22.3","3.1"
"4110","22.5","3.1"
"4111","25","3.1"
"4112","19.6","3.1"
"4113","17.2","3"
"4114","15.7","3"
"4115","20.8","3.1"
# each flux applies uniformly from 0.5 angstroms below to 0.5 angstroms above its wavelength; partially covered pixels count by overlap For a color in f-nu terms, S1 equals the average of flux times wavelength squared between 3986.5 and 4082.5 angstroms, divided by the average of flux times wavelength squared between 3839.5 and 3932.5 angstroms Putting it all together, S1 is 1.1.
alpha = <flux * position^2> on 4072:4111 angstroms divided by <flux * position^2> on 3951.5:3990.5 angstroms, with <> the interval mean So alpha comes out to 1.1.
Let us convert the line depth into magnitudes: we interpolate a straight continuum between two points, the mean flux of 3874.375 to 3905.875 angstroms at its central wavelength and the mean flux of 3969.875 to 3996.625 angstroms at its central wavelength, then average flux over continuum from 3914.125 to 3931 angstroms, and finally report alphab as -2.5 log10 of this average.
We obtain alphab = 0.13 mag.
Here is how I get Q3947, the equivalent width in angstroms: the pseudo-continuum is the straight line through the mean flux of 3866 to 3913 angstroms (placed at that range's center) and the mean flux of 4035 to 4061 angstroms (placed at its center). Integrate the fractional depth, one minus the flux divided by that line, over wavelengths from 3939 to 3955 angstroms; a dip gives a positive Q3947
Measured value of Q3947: 3.6 angstroms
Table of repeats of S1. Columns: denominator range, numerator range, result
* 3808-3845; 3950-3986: 1.20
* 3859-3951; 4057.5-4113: 1.10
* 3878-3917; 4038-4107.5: 1.17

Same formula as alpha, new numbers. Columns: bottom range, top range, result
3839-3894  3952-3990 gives 0.94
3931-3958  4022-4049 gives 1.23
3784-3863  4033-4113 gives 1.29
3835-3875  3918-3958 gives 0.77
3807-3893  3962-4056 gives 1.06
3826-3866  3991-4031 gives 1.18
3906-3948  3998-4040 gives 1.20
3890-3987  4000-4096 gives 1.15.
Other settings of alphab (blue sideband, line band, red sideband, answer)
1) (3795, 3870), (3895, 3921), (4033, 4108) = 0.038 mag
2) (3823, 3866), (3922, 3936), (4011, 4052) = 0.154 mag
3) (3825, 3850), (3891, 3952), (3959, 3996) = 0.062 mag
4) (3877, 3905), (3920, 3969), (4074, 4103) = 0.121 mag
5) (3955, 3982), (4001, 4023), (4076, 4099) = -0.033 mag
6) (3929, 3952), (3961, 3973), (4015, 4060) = -0.223 mag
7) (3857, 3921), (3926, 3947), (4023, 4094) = 0.296 mag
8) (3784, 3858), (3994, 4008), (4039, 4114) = 0.056 mag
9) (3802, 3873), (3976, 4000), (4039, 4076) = 0.095 mag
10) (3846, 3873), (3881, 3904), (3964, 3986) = 0.175 mag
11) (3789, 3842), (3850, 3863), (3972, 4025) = 0.056 mag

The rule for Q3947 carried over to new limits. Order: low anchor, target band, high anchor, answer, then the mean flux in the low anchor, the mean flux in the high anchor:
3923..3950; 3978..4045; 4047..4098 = -4.1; 18.1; 22.3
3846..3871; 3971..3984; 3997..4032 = 0.8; 26.1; 21.4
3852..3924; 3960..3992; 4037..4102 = 1.6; 23.4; 22.4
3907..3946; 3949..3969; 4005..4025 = -0.7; 18.7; 22.4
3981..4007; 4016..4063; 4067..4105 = -1.7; 21.1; 22.3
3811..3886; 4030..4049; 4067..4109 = 0.1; 22.3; 22.3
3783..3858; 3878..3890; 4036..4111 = 0.4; 19.8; 22.5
